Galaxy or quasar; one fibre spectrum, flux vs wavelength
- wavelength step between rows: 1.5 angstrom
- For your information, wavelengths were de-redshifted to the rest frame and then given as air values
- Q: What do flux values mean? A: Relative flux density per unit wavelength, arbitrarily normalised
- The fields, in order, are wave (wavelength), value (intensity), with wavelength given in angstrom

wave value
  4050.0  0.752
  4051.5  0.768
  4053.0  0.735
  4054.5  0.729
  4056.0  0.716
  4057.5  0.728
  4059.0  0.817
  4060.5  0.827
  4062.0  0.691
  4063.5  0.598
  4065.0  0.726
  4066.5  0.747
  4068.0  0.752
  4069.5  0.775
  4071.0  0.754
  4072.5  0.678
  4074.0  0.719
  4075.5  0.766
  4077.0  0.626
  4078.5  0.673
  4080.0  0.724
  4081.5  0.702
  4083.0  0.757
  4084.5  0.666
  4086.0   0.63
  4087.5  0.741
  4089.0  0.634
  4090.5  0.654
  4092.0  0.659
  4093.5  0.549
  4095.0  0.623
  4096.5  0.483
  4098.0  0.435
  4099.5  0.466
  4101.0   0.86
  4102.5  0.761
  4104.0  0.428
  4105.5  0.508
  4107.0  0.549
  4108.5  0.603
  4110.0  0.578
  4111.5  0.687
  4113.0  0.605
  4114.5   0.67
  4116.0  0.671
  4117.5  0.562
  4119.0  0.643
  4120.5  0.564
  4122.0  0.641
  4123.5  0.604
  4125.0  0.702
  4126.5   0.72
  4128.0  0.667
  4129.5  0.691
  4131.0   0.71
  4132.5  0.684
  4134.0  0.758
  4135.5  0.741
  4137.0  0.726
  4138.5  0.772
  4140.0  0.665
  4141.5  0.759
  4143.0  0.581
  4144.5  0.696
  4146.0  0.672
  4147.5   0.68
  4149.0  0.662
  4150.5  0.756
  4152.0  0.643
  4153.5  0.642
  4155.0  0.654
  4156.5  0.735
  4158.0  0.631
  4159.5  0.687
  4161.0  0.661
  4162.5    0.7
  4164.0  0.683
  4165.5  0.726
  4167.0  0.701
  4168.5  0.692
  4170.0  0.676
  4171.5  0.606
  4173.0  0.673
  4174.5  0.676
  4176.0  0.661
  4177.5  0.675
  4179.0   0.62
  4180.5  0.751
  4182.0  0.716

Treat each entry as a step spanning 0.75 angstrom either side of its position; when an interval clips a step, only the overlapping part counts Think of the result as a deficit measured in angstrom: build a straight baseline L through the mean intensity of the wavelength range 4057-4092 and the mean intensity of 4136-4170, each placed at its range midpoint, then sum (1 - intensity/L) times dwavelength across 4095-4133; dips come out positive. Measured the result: 4.3 angstrom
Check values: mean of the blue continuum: 0.711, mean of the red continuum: 0.688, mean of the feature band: 0.619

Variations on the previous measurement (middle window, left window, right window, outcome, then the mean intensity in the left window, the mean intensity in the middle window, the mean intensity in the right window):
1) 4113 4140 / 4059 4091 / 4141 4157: 0.5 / 0.71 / 0.676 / 0.678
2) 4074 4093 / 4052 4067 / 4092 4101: -2.2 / 0.732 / 0.685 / 0.553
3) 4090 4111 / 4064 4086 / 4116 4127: 2.7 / 0.715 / 0.583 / 0.634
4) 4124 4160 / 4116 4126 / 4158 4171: -2.1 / 0.626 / 0.693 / 0.686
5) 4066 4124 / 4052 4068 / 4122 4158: 5.7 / 0.733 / 0.645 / 0.69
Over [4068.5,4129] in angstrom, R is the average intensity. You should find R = 0.644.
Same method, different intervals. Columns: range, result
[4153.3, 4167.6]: 0.683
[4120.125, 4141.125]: 0.692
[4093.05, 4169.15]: 0.653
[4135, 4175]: 0.685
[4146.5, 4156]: 0.674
